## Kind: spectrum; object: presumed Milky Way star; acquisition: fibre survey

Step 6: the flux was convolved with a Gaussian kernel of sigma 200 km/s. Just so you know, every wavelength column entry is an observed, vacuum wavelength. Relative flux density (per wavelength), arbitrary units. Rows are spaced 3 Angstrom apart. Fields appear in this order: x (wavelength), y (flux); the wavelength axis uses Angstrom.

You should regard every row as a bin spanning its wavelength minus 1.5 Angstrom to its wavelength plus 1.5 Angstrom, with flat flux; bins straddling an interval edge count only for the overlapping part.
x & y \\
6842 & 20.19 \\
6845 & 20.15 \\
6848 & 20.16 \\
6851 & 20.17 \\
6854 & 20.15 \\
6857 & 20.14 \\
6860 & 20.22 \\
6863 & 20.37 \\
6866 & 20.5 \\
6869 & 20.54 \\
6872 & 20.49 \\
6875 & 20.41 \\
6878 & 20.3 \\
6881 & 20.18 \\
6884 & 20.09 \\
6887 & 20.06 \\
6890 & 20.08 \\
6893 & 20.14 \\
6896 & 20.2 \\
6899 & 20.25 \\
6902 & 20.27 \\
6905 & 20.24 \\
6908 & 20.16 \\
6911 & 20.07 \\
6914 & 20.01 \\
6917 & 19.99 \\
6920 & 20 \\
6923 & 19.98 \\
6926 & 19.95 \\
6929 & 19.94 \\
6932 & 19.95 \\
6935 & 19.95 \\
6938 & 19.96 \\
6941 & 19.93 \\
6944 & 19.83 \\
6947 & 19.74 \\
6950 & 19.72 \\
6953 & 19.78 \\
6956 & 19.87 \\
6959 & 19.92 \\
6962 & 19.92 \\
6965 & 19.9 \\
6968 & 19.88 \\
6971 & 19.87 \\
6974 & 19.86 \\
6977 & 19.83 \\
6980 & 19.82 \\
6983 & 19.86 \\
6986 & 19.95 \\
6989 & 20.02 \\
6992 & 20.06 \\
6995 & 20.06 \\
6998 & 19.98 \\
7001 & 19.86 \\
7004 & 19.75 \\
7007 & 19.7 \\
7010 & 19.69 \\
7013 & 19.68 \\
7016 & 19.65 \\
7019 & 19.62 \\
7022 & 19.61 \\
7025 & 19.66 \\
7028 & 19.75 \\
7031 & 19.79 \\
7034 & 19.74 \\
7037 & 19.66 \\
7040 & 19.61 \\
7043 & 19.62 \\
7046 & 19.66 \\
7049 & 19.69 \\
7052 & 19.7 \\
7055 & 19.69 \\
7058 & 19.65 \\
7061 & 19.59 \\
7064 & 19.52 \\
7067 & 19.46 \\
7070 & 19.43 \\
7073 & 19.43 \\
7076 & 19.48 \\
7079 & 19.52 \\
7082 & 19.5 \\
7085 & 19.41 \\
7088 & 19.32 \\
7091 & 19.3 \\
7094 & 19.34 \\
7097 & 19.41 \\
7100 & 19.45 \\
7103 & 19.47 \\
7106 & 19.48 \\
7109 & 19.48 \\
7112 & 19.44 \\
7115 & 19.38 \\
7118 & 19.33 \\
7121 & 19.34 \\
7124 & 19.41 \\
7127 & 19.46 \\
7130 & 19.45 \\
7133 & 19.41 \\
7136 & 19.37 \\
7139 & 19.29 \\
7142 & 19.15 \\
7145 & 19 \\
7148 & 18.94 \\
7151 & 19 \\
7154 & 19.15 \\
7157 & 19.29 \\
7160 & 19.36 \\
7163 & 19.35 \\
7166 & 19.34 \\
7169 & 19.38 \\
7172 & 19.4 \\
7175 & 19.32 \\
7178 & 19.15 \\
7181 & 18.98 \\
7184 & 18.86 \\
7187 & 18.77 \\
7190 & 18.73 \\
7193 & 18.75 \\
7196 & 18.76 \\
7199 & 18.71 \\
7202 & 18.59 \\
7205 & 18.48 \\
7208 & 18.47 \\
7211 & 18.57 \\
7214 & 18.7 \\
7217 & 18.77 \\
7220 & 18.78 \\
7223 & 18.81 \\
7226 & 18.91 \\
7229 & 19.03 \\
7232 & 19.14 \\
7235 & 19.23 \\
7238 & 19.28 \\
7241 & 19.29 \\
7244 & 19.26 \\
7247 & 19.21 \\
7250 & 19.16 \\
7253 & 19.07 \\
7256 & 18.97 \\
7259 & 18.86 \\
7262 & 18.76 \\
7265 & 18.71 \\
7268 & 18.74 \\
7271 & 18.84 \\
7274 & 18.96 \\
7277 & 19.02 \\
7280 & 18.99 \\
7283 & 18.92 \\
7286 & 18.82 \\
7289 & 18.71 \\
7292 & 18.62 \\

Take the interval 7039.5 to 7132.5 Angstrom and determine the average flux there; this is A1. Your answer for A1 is 19.5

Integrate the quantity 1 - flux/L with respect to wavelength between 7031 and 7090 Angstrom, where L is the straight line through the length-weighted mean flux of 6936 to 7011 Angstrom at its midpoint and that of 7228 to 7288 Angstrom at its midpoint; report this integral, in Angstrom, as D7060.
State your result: 0.1 Angstrom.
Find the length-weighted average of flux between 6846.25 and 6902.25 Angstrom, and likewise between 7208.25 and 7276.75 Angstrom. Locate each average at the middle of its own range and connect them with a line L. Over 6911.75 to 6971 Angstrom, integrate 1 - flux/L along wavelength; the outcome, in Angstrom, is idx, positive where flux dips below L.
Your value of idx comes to 0.3 Angstrom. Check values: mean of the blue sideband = 20.2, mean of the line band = 19.9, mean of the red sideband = 18.9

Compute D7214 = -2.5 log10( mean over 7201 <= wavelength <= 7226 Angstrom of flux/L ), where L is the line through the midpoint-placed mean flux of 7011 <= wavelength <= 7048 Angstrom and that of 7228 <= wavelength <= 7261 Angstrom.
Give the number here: 0.03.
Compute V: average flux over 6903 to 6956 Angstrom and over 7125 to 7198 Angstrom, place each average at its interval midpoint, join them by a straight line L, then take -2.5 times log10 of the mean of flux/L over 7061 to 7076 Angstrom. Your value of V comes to 0.000 mag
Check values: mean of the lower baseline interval 20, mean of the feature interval 19.5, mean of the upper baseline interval 19.2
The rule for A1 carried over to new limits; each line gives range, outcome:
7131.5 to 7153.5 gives 19.2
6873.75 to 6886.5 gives 20.2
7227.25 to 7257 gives 19.2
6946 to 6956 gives 19.8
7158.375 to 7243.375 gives 19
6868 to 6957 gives 20.1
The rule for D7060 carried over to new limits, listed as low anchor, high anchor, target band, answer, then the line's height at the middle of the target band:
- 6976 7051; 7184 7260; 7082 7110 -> 0.02 Angstrom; 19.4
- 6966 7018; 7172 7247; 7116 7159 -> -0.09 Angstrom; 19.2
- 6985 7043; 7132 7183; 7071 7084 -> 0.04 Angstrom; 19.5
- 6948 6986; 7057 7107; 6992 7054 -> -0.23 Angstrom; 19.7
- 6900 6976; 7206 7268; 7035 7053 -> -0.06 Angstrom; 19.6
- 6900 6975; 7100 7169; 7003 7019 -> 0.02 Angstrom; 19.7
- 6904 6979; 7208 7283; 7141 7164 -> 0.12 Angstrom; 19.2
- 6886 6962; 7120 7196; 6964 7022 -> -0.24 Angstrom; 19.8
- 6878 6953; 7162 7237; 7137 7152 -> 0.04 Angstrom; 19.1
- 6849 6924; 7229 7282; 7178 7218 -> 1.02 Angstrom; 19.2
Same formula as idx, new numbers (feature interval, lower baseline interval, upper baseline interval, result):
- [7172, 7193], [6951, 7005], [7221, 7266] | 0.3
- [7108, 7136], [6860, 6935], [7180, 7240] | -0.3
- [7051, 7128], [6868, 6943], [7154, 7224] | -0.4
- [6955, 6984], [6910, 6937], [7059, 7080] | -0.1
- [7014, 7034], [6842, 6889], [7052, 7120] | 0.0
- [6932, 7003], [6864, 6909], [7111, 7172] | 0.2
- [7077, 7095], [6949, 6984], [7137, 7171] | 0.0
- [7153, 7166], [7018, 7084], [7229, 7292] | 0.0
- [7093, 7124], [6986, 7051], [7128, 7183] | 0.0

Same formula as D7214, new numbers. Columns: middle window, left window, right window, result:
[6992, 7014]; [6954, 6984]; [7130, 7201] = -0.005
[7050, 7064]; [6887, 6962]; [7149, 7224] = -0.010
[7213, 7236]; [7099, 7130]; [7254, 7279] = 0.006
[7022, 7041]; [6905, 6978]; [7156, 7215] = -0.007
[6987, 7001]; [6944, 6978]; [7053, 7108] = -0.015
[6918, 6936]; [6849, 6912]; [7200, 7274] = 0.006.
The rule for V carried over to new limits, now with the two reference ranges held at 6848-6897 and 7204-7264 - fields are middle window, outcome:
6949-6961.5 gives 0.01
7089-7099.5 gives 0.00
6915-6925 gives 0.00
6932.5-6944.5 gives 0.00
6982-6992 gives -0.01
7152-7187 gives 0.00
